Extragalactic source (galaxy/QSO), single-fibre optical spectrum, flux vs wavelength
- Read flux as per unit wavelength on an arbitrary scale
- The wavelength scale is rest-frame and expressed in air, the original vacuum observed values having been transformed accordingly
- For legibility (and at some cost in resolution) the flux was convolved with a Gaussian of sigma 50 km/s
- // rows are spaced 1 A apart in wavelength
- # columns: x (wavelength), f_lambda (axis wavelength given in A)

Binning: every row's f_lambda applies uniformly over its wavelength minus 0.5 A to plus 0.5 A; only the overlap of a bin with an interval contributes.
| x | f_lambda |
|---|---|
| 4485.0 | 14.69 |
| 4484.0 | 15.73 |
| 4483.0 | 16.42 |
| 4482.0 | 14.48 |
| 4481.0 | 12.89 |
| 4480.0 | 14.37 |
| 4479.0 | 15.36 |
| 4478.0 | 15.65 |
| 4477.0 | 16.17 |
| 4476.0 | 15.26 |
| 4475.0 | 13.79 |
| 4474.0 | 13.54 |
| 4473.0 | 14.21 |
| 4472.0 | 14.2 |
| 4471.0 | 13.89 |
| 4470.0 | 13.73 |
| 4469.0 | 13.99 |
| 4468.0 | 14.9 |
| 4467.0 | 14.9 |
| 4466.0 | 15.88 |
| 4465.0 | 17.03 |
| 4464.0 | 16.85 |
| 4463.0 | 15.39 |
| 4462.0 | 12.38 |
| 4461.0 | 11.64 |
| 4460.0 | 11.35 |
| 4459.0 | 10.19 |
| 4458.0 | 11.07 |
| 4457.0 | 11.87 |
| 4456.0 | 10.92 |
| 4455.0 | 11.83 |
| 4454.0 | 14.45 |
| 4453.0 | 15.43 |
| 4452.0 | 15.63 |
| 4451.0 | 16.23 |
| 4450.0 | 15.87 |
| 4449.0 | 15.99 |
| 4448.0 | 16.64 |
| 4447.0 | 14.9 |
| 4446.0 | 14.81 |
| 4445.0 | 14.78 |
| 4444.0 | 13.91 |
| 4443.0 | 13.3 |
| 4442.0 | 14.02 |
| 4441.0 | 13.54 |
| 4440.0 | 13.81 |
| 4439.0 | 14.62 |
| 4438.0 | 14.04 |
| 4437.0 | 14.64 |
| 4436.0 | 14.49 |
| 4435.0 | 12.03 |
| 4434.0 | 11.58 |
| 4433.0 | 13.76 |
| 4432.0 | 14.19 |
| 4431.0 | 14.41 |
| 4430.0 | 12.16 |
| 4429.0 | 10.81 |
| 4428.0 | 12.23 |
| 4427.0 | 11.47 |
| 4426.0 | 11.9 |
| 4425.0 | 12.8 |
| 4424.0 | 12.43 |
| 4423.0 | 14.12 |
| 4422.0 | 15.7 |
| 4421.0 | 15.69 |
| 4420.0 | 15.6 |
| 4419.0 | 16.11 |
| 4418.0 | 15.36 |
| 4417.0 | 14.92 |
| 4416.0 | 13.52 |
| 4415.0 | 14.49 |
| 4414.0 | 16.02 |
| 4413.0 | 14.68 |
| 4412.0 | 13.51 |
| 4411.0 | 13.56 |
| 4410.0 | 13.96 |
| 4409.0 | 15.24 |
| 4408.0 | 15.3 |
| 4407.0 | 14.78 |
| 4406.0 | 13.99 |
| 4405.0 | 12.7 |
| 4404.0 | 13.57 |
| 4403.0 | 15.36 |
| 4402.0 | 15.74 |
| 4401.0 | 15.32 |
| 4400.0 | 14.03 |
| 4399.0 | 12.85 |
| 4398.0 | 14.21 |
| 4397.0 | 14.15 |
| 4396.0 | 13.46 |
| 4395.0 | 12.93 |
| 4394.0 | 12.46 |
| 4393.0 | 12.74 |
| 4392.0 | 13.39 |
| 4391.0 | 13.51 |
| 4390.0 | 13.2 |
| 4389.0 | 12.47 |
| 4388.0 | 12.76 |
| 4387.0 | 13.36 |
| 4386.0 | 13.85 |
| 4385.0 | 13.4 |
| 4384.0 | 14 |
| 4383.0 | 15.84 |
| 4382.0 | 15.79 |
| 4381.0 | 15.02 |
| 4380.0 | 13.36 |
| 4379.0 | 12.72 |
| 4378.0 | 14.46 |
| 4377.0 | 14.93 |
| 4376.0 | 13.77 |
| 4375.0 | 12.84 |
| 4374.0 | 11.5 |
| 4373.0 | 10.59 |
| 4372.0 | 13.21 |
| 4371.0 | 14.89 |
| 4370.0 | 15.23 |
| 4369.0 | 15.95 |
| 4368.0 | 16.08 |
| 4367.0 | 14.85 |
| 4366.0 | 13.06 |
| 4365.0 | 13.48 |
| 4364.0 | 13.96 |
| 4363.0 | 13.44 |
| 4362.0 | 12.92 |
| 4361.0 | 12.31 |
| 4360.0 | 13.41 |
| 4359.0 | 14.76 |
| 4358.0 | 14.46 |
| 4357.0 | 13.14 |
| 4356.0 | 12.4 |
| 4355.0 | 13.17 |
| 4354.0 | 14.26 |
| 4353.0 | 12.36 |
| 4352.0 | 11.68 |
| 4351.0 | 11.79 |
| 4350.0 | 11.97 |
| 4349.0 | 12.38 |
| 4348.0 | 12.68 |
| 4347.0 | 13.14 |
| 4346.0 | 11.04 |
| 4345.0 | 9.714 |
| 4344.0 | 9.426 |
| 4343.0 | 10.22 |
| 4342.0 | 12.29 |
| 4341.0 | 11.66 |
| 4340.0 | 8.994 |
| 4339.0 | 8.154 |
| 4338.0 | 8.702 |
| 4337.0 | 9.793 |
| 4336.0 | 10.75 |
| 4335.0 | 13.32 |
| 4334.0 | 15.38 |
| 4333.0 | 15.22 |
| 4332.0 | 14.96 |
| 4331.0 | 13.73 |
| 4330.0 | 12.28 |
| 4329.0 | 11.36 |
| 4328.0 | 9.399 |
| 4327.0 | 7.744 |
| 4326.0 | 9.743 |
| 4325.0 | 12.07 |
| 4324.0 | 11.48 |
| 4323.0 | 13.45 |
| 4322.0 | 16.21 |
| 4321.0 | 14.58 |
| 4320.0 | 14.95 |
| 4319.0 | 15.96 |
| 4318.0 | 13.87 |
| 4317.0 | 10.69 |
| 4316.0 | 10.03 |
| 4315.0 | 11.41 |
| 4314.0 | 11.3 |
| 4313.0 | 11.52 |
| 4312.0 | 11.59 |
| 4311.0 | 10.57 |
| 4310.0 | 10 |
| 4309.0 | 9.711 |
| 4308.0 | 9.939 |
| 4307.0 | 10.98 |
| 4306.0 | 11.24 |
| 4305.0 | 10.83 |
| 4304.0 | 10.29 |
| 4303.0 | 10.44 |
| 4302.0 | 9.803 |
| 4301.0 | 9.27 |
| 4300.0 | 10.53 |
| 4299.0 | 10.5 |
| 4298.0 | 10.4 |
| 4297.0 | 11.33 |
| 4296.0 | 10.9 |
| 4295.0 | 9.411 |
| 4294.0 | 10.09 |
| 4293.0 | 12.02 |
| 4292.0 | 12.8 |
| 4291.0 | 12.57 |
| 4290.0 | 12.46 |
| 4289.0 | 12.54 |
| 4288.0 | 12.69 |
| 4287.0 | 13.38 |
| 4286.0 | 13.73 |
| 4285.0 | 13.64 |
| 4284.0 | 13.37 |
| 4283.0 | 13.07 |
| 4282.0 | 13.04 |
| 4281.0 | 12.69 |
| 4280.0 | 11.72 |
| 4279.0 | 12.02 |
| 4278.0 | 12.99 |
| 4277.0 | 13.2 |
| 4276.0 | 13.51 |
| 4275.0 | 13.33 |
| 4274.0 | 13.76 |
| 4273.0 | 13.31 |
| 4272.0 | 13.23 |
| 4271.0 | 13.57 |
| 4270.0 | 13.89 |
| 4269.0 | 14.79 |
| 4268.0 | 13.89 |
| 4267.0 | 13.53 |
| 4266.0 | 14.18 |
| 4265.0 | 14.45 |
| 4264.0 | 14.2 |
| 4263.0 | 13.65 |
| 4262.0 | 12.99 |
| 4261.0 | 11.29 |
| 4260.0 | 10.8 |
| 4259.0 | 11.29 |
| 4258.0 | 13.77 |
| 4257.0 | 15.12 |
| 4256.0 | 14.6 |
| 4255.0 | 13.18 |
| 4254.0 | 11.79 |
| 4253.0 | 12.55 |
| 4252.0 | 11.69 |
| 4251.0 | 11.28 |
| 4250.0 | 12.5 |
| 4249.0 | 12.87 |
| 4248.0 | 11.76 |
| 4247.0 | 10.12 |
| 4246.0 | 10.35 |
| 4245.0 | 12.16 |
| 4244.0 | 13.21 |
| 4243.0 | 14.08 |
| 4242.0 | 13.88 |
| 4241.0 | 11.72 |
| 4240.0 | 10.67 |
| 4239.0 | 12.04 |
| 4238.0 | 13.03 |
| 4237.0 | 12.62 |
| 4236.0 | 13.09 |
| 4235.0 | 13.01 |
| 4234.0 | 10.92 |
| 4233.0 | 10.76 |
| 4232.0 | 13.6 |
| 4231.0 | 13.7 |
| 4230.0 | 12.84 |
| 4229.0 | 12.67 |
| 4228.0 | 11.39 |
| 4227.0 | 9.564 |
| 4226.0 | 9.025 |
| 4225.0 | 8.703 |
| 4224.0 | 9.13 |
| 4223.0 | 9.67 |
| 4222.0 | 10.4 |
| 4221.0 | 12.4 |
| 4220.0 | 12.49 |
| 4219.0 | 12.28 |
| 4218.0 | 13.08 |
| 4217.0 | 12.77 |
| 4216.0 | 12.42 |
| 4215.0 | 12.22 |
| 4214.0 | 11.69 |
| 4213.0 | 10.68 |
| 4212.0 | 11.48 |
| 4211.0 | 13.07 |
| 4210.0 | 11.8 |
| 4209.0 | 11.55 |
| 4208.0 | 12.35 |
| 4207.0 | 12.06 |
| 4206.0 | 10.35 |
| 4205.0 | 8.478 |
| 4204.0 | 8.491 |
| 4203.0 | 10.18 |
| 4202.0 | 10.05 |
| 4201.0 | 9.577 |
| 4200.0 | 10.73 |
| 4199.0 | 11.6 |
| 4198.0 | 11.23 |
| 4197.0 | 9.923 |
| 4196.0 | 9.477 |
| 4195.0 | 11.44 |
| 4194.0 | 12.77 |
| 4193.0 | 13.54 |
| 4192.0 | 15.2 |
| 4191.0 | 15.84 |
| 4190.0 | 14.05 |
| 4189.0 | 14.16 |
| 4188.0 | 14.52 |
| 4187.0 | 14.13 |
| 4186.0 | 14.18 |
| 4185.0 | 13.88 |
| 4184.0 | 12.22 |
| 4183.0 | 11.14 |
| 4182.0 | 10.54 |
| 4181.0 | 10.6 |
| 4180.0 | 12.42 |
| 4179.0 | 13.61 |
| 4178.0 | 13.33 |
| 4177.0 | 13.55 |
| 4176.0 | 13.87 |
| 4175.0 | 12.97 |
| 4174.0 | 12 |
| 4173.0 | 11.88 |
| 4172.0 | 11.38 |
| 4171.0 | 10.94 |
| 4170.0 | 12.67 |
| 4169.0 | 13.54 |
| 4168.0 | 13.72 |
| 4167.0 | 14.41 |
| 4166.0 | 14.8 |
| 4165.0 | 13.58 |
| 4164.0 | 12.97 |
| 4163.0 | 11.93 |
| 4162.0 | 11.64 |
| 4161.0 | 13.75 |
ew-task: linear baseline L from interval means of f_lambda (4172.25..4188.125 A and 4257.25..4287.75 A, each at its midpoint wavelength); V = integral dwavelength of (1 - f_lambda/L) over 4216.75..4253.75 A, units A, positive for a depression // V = 3.4 A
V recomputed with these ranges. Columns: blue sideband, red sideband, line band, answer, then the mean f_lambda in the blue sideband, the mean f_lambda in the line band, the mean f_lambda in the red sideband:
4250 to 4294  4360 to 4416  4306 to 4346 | 5.4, 13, 11.6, 13.9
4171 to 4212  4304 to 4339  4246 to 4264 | -0.7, 12.1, 12.4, 11.8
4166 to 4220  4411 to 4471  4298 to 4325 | 3.1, 12.2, 11.6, 14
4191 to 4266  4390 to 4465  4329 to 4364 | 2.3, 11.9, 12.2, 13.9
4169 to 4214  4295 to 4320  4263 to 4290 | -4.9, 12.1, 13.4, 11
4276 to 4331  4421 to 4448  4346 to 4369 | -1.4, 11.8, 13.3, 13.6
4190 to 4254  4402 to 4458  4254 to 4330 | 1.5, 11.7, 12.2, 14.1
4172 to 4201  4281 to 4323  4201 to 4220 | 1.6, 12.6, 11.4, 11.8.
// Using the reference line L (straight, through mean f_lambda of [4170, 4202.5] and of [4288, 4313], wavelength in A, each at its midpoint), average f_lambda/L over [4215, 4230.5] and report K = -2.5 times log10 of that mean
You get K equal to 0.06 mag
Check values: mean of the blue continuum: 12.4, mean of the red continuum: 10.9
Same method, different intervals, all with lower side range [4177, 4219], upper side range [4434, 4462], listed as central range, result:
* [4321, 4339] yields 0.08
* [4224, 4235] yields 0.09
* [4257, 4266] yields -0.05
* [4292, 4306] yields 0.20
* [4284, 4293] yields -0.03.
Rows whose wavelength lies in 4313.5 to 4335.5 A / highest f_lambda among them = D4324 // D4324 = 16.21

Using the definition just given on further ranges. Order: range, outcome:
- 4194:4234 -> 13.7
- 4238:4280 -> 15.12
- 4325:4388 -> 16.08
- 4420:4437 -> 15.7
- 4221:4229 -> 12.67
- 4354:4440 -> 16.11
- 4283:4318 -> 13.87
